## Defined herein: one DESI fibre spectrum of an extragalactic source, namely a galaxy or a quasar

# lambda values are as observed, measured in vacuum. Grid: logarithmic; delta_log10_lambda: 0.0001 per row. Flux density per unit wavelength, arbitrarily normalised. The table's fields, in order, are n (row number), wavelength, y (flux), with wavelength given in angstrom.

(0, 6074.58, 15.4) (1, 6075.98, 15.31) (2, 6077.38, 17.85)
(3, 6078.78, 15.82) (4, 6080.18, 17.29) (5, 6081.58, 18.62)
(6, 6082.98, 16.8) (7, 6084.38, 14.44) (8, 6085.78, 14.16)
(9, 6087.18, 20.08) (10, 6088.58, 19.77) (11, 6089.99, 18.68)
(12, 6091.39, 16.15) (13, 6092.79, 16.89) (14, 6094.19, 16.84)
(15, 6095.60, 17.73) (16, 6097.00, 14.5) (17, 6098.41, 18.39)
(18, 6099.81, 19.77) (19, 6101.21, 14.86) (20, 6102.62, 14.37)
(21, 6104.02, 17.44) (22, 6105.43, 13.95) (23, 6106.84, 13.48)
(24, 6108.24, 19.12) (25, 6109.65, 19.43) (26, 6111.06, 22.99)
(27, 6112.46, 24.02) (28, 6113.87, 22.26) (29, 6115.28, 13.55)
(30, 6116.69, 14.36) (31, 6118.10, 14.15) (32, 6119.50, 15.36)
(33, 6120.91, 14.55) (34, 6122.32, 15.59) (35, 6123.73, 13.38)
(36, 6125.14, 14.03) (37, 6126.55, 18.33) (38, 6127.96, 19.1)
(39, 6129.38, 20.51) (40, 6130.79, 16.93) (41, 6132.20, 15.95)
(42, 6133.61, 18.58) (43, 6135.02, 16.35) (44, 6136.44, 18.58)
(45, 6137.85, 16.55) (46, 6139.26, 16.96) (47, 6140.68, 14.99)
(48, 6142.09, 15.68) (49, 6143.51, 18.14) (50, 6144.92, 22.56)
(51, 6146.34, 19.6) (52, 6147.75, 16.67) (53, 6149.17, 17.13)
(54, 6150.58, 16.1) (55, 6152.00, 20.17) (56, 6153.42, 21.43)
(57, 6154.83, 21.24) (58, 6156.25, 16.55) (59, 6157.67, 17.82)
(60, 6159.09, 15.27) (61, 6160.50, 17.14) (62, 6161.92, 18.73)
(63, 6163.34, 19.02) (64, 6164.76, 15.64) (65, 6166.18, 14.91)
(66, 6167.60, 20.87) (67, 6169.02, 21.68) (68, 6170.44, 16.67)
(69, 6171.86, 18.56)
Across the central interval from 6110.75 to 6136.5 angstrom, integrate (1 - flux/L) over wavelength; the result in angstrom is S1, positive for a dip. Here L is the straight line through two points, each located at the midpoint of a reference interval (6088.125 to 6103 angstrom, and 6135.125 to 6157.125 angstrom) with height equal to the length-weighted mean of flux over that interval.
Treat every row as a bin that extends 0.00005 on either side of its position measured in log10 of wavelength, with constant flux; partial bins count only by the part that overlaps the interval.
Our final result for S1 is 0.7 angstrom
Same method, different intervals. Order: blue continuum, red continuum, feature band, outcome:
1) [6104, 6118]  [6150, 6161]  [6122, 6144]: 1.5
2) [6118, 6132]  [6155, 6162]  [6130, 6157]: -1.7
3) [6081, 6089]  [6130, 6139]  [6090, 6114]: -0.7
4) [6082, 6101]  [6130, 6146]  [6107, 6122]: -0.4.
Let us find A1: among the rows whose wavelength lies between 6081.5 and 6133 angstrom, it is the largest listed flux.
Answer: 24.02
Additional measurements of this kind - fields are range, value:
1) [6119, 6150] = 22.56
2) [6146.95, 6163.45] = 21.43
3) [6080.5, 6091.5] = 20.08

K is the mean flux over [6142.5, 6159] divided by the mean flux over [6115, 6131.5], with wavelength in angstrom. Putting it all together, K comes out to 1.17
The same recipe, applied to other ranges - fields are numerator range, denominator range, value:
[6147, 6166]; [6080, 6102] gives 1.04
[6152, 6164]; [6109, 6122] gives 1.04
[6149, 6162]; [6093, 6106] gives 1.10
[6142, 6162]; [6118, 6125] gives 1.26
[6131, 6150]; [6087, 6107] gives 1.04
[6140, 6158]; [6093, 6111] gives 1.09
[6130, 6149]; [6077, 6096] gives 1.02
